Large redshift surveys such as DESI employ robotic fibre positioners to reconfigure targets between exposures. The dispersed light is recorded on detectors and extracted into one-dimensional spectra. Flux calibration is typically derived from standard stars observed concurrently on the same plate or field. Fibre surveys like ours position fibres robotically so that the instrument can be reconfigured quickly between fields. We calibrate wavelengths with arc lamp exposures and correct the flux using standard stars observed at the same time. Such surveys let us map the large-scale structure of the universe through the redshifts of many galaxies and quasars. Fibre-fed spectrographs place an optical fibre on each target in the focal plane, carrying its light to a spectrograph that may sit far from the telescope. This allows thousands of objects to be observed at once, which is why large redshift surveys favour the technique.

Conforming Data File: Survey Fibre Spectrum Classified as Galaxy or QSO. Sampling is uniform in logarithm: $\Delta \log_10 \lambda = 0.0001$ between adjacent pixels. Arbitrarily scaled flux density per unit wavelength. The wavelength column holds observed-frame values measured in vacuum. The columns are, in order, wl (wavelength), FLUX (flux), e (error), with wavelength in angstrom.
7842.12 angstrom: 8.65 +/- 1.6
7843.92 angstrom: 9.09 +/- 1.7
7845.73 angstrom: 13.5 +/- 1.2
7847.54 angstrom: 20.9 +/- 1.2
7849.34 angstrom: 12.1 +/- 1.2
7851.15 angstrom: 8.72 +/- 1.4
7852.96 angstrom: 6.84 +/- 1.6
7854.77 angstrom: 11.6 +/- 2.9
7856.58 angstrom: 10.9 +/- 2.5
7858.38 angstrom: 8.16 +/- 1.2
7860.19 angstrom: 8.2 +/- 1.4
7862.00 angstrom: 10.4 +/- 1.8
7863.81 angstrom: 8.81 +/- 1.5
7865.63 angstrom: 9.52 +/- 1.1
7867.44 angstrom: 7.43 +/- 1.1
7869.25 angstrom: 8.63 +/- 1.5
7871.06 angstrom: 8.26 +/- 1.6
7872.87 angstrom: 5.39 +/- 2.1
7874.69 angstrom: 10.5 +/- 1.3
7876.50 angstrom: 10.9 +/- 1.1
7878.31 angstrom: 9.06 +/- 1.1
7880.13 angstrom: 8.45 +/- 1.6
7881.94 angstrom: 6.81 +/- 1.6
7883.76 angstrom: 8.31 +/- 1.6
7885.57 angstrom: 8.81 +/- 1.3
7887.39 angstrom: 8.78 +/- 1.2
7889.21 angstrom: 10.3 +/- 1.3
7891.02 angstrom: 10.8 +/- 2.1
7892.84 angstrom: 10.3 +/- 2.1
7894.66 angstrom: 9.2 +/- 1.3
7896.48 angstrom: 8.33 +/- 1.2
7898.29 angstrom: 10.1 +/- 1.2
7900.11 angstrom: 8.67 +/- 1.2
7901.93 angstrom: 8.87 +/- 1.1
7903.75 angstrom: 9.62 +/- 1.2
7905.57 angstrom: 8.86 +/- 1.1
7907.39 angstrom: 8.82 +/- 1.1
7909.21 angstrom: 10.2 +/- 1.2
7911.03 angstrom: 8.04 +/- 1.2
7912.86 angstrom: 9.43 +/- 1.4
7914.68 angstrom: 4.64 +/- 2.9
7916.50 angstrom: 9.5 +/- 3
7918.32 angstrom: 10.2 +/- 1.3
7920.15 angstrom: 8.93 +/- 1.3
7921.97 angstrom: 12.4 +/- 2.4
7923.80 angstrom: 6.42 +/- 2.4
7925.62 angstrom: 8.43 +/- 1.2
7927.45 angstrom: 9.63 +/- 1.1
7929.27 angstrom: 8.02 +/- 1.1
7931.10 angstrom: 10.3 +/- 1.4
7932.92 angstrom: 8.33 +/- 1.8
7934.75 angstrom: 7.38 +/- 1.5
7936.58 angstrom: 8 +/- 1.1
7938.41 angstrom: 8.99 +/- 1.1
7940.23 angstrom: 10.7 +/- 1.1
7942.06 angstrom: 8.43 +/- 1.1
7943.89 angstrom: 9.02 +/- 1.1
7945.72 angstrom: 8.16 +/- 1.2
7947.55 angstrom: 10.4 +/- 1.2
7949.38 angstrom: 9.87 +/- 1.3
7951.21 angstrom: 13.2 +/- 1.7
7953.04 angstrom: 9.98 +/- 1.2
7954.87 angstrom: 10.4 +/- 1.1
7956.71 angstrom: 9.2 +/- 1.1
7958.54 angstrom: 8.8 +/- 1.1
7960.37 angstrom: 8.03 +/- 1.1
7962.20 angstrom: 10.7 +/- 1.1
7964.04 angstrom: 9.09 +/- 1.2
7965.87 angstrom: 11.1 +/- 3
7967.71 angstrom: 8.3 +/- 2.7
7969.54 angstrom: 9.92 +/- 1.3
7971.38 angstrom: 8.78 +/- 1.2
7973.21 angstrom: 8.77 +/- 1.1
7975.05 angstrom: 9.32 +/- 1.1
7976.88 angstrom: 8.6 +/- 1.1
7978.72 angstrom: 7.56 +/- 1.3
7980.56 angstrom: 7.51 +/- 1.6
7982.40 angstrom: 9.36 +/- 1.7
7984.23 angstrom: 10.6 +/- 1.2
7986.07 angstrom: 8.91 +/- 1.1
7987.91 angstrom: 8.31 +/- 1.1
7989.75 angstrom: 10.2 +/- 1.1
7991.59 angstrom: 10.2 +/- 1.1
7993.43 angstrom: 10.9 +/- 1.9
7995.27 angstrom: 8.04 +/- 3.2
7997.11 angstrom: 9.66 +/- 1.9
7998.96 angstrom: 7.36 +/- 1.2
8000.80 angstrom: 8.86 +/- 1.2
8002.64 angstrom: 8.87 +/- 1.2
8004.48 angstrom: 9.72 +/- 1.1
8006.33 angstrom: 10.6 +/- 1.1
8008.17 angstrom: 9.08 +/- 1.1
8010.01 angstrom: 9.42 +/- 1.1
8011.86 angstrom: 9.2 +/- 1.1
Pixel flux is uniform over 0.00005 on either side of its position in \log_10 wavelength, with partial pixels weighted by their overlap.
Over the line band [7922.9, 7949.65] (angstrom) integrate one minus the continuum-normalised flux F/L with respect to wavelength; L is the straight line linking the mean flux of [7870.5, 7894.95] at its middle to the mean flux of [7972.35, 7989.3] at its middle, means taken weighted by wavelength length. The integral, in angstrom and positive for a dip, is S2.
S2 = 0.3 angstrom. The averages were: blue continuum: 8.99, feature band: 8.78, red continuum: 8.81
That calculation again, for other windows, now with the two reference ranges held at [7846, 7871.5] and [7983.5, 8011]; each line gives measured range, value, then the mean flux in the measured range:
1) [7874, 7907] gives 2.41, 9.25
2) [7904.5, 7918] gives 1.74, 8.59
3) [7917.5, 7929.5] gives 0.72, 9.2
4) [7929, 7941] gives 1.09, 8.84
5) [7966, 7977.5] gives 0.50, 9.11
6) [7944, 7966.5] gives -0.60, 9.86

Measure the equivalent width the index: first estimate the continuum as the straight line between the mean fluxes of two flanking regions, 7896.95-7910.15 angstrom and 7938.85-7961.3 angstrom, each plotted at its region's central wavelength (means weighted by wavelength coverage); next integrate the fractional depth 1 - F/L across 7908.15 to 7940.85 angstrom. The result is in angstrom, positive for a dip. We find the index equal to 2.1 angstrom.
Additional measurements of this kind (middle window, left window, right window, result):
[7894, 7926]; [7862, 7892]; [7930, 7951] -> 0.3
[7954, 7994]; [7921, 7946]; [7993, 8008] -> -0.9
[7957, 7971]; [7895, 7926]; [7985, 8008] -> -0.3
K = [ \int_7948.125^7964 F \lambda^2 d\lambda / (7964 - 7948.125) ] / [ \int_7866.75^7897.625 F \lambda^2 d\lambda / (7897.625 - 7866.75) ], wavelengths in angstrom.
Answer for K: 1.15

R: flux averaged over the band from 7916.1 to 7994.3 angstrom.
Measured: 9.32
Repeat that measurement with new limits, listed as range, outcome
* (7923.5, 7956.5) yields 9.26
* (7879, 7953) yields 9.1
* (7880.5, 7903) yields 9.1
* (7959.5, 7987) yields 9.11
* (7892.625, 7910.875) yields 9.21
